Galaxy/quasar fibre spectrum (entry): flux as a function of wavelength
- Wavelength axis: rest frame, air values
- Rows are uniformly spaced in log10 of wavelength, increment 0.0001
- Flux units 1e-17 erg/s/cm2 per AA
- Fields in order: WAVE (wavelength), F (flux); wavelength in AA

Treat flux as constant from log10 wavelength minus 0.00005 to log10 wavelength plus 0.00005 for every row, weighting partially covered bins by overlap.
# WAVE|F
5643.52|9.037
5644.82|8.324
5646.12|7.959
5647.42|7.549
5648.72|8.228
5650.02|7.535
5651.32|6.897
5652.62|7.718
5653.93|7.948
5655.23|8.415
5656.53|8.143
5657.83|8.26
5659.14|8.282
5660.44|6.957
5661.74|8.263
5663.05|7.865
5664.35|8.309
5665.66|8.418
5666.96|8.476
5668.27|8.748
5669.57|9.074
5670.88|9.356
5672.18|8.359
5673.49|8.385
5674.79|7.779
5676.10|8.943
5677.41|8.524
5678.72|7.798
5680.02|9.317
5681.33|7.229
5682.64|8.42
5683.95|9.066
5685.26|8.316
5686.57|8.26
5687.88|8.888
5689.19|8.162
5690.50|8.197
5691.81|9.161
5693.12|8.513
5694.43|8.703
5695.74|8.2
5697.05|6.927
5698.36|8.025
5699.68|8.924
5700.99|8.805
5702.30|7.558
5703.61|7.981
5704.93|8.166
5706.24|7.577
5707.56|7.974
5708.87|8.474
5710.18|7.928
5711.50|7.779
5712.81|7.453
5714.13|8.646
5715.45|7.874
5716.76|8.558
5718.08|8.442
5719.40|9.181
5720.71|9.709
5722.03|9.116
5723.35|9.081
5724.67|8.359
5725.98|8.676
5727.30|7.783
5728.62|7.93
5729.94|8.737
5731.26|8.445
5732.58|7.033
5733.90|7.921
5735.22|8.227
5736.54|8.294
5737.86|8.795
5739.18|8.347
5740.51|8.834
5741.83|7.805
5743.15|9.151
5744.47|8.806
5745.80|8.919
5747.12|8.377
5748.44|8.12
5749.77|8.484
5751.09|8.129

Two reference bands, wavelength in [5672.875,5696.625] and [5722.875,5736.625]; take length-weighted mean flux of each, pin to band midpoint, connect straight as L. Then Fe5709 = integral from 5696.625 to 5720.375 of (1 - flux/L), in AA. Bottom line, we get 0.4 AA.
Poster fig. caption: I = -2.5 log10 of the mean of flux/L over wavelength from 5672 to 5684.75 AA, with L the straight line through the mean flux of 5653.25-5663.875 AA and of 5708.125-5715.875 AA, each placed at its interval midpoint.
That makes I -0.05 mag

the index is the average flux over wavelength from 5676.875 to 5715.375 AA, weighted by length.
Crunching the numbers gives 8.23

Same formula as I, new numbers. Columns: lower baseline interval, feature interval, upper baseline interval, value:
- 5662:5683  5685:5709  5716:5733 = 0.032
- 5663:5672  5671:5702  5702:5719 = -0.001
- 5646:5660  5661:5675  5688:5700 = -0.056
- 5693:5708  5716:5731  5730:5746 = -0.053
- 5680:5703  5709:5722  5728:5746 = -0.011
